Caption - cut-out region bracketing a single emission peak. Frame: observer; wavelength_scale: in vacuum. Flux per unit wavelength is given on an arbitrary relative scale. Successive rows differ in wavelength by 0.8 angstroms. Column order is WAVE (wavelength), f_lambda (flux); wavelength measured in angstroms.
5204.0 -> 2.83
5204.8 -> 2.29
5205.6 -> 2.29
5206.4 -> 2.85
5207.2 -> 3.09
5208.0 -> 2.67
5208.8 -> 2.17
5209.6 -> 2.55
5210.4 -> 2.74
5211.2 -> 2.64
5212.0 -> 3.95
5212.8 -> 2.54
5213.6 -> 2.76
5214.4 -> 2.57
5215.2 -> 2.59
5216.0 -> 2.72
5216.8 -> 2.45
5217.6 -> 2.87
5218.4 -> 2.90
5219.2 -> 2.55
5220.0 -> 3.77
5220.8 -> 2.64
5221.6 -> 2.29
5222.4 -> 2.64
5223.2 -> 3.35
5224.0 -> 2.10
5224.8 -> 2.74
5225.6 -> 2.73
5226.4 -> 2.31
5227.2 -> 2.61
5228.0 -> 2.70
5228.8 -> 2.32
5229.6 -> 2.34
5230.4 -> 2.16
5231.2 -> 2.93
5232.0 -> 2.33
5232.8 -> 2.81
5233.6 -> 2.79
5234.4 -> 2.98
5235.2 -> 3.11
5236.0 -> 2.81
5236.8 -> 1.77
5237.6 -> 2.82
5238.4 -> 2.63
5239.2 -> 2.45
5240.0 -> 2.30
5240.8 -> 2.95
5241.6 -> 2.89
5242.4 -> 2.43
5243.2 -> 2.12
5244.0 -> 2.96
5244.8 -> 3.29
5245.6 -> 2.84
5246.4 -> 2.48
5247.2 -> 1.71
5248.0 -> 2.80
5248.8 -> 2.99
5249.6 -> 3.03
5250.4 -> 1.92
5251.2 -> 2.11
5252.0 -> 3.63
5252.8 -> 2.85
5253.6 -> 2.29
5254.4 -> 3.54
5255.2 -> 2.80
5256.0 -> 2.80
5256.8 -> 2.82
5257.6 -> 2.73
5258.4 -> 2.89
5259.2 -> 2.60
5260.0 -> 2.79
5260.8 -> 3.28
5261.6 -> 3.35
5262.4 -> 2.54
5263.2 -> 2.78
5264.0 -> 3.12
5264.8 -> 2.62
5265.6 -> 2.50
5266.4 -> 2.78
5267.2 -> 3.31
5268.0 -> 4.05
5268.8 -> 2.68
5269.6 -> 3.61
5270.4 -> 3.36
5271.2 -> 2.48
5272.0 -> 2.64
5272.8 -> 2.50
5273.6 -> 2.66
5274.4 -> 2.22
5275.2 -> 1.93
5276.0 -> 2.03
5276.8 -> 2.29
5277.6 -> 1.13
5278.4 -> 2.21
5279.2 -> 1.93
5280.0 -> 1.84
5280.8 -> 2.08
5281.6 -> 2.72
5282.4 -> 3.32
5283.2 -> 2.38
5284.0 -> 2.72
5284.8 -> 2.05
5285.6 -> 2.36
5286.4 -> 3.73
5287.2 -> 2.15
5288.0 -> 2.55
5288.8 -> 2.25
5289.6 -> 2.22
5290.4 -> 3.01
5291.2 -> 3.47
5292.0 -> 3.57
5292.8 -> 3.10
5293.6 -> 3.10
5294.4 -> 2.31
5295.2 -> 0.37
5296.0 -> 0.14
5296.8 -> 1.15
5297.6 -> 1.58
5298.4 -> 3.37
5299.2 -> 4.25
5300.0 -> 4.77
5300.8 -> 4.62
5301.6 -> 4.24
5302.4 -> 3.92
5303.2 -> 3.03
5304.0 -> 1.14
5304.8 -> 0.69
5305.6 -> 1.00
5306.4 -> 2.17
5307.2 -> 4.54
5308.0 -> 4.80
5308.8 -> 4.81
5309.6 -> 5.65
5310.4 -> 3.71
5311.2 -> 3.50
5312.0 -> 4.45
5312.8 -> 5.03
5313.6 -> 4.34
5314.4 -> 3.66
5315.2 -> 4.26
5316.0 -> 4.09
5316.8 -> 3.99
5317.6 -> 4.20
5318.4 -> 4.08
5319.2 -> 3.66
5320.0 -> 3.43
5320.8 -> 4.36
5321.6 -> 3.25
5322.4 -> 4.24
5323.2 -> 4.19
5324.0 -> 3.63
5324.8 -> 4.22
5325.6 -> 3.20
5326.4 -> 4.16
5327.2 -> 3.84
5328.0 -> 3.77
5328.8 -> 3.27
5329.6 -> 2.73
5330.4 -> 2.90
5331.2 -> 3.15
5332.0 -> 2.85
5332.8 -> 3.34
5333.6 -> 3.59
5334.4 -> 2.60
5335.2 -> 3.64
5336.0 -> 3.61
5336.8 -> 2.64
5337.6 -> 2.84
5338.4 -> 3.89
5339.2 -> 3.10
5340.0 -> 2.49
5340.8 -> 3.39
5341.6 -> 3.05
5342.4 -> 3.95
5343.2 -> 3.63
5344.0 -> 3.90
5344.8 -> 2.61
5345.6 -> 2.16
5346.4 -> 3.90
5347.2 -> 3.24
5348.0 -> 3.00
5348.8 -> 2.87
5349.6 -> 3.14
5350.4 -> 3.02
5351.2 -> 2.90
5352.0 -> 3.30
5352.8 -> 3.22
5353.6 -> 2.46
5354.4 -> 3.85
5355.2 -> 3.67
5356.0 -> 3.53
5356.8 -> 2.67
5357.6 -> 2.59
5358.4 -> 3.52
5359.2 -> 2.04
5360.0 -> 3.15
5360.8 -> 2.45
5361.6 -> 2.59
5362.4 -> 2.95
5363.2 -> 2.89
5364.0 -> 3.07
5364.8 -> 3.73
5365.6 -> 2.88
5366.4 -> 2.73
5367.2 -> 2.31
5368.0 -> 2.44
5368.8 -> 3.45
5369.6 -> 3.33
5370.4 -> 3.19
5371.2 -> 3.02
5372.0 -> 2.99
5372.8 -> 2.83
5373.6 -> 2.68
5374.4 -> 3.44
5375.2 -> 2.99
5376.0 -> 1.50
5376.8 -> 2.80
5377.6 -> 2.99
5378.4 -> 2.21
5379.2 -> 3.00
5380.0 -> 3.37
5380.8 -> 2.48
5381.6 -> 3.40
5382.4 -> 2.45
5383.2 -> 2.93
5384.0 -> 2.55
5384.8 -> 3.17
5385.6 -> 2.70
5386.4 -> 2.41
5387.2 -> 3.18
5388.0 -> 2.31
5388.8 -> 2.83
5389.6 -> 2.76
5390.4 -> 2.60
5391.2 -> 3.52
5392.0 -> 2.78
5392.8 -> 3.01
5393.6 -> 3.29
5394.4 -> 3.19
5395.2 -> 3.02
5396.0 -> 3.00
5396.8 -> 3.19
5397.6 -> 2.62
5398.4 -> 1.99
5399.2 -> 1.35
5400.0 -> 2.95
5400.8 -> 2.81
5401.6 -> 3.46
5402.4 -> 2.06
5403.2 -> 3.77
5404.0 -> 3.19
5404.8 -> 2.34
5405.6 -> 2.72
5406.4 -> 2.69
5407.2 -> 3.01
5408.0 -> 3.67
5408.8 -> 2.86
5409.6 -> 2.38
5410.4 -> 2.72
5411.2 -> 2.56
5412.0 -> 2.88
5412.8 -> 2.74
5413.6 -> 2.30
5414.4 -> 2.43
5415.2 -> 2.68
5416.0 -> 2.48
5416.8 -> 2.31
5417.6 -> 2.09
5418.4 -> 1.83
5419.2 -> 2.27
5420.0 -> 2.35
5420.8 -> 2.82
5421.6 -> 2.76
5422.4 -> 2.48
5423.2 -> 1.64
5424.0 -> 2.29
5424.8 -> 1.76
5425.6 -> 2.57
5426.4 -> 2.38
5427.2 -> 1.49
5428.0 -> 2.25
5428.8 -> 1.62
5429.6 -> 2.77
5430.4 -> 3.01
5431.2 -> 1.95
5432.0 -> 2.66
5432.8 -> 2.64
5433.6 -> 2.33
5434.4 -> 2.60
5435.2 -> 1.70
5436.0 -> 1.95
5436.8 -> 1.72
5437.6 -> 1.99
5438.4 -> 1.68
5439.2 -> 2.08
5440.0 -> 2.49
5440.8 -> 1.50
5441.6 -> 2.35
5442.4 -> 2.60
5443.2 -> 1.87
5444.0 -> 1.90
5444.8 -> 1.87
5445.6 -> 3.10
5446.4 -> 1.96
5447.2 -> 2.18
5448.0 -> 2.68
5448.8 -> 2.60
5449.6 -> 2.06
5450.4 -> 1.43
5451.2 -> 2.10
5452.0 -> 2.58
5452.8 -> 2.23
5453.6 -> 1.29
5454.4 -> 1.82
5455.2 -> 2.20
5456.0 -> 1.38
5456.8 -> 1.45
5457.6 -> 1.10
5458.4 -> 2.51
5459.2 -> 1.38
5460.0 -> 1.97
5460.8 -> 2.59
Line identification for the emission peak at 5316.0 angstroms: C IV 1549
